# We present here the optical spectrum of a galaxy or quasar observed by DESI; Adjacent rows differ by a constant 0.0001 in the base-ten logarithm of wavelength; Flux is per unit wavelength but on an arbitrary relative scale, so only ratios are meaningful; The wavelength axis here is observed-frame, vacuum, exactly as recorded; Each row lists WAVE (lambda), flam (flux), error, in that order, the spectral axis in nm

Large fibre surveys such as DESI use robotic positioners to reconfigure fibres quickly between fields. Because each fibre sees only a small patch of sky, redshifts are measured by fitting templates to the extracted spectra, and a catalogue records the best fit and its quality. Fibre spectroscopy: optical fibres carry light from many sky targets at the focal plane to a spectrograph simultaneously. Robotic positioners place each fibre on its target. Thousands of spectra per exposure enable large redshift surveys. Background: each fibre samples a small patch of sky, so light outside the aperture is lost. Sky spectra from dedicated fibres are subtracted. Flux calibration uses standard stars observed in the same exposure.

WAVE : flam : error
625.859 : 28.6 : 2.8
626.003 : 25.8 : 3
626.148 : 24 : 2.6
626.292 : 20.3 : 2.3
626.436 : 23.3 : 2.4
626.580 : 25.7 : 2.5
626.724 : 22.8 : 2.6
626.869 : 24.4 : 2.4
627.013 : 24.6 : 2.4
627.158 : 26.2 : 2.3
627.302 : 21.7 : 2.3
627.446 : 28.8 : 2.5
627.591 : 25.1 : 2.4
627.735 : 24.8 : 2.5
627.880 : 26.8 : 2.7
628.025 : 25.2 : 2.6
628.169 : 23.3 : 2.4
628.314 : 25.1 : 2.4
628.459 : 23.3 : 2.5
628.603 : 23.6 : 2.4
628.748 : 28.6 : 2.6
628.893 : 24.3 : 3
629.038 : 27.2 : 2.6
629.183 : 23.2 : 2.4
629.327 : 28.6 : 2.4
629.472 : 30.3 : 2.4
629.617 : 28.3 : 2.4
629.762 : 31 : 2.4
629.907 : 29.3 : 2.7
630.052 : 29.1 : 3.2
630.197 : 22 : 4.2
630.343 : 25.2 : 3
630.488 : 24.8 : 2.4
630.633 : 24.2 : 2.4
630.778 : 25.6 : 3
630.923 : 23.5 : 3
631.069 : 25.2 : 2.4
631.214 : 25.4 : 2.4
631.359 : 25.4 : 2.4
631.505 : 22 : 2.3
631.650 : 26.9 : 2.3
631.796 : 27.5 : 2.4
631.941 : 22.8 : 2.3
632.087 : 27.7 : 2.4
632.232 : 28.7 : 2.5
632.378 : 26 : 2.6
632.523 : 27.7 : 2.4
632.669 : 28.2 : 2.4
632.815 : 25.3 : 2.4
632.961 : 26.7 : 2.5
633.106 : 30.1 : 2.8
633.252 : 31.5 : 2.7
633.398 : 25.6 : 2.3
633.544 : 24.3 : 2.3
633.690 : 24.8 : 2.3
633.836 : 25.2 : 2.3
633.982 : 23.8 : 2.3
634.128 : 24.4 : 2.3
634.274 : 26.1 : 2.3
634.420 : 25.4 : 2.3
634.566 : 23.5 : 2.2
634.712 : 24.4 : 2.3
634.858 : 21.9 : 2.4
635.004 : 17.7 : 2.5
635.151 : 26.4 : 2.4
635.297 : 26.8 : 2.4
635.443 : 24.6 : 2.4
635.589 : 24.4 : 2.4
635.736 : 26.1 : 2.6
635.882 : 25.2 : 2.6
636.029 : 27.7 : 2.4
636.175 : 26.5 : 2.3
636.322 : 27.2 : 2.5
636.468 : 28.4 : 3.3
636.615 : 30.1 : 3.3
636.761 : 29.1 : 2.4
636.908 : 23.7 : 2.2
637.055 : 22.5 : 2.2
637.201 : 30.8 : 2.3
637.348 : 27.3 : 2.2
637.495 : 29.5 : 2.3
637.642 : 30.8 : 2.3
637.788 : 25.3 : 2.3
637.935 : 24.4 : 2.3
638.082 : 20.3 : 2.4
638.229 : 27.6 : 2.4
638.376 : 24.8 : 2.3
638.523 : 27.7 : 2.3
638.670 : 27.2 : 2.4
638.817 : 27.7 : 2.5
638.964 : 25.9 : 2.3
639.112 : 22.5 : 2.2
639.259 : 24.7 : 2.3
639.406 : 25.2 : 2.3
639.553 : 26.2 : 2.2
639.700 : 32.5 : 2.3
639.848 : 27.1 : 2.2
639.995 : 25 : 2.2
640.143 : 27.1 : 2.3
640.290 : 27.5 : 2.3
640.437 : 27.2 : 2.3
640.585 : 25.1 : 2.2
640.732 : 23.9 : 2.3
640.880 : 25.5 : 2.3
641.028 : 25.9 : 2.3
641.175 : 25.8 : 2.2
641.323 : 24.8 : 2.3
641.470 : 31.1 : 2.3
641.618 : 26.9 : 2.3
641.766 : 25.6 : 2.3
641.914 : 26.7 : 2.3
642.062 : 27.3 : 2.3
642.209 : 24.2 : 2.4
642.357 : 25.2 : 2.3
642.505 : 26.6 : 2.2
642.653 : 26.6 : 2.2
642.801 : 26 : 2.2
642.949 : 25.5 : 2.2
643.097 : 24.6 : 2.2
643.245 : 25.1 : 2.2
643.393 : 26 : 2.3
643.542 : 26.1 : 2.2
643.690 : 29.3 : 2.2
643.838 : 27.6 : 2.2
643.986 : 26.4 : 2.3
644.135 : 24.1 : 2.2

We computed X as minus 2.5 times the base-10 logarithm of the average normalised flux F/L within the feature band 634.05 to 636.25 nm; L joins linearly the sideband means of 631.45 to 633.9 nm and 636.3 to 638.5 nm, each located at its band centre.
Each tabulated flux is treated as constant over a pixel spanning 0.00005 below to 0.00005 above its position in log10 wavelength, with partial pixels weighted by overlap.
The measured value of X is 0.082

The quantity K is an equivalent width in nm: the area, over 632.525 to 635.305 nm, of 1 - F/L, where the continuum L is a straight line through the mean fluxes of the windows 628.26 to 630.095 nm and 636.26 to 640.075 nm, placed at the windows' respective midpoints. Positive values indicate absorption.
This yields 0.15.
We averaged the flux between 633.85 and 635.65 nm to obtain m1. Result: 24.2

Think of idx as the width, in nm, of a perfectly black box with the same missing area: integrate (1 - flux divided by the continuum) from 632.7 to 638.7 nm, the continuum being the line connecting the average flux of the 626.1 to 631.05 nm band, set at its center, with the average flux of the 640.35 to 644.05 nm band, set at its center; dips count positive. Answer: -0.03 nm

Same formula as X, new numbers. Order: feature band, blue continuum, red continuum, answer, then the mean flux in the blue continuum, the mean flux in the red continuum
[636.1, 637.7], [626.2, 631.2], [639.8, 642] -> -0.07 mag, 25.5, 26.3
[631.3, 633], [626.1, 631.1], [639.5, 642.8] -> -0.02 mag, 25.4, 26.5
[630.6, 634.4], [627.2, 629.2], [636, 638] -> 0.01 mag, 25.1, 27.4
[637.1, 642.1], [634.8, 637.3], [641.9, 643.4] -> -0.03 mag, 25.9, 25.8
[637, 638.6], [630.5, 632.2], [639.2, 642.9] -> -0.02 mag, 25.2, 26.4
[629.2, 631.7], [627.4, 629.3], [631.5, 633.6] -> 0.00 mag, 25.4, 26.9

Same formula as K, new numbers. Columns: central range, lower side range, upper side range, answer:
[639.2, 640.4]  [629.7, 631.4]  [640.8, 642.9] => -0.034 nm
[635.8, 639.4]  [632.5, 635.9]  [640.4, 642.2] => -0.101 nm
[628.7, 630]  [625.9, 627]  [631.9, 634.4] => -0.148 nm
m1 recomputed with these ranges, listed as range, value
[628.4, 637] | 26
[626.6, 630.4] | 25.9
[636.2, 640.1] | 26.7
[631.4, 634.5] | 26.2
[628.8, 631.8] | 26.1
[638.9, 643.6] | 26.1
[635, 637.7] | 26.8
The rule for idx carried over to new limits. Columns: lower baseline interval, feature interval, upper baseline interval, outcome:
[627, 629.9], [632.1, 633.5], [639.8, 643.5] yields -0.08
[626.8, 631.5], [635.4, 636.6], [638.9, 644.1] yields -0.02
